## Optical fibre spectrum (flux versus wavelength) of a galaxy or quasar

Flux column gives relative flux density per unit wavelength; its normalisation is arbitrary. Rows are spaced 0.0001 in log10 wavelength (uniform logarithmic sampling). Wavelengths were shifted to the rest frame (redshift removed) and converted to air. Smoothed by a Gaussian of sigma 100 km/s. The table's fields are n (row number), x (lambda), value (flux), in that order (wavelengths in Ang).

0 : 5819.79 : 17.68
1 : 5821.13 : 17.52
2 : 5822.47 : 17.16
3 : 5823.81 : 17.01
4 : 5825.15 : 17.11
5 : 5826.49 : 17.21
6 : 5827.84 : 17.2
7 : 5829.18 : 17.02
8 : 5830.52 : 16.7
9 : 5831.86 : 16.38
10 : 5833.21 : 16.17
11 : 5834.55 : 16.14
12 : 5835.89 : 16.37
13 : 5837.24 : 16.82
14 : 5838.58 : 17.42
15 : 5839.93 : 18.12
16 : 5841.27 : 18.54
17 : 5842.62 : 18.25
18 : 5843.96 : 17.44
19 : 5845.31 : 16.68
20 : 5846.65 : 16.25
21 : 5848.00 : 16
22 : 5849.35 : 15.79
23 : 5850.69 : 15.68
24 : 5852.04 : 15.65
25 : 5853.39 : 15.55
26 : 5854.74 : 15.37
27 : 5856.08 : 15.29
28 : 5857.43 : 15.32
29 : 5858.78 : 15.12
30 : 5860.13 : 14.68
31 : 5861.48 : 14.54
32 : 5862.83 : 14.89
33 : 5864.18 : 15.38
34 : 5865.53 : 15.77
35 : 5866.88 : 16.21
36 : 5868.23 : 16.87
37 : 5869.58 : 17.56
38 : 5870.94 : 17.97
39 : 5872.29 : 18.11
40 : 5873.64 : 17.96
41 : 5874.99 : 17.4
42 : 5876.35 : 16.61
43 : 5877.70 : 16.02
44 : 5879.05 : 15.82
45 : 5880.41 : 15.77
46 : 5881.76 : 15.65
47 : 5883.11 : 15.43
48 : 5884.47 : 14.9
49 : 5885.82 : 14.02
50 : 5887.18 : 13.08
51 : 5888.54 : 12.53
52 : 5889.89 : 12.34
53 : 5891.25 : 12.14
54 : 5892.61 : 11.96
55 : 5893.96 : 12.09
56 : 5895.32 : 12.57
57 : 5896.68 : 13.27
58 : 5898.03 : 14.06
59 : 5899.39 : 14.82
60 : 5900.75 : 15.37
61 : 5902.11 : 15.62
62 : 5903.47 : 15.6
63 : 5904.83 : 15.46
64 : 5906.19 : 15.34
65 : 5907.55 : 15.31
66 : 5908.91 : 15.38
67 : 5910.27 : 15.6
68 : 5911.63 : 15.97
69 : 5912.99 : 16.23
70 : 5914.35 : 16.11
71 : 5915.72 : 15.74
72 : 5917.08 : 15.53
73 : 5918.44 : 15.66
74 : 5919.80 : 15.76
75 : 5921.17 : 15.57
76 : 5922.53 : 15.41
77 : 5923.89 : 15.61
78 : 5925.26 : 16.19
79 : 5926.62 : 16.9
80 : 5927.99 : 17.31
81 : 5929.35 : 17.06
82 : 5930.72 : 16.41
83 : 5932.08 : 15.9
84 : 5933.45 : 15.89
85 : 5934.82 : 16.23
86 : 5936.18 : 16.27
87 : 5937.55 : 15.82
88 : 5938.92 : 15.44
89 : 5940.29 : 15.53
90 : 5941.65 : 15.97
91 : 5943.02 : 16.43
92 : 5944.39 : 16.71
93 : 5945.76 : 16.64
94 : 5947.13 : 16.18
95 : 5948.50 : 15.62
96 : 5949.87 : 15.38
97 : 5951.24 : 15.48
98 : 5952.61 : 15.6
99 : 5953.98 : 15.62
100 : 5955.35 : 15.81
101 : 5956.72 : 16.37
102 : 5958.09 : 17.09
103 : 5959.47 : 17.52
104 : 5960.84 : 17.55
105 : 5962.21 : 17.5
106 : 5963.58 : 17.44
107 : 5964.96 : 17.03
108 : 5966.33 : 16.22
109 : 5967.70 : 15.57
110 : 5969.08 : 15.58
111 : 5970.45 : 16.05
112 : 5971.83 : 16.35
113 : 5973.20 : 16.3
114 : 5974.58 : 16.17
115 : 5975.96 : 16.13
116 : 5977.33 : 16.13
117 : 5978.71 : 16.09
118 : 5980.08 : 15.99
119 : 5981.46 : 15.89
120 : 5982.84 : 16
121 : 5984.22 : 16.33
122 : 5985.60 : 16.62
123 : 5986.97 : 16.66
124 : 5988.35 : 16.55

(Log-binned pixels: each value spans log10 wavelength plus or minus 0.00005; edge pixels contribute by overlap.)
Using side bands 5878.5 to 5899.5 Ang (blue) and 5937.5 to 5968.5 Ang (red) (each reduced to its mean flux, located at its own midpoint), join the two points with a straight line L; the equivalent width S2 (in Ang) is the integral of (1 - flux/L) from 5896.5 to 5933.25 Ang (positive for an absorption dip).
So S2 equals -2.3 Ang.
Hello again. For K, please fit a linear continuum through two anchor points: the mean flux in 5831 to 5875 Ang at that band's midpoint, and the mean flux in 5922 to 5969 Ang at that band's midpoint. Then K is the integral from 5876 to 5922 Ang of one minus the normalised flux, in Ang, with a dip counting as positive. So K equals 4.4 Ang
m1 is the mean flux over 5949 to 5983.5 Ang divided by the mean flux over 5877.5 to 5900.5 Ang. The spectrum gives 1.17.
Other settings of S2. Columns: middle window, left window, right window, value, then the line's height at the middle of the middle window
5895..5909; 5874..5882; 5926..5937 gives 1.3 Ang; 16.4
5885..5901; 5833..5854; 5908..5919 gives 2.9 Ang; 16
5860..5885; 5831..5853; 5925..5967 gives 0.6 Ang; 16.6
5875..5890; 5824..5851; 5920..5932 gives 1.5 Ang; 16.6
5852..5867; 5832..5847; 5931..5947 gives 1.4 Ang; 16.9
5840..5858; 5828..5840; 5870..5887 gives 0.2 Ang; 16.6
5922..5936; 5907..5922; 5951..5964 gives -0.2 Ang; 16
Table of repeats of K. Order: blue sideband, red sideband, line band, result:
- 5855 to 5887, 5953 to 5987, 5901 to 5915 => 0.4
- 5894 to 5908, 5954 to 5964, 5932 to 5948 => 0.1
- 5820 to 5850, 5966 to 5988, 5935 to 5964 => 0.0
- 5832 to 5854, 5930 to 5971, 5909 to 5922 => 0.5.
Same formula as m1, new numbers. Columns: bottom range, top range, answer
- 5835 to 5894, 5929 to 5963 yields 1.03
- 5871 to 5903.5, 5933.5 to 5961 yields 1.09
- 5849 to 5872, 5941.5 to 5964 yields 1.04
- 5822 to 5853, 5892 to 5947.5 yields 0.92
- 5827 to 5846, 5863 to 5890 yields 0.93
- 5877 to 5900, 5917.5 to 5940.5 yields 1.15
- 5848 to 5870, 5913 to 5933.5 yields 1.03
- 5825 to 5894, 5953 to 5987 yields 1.03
